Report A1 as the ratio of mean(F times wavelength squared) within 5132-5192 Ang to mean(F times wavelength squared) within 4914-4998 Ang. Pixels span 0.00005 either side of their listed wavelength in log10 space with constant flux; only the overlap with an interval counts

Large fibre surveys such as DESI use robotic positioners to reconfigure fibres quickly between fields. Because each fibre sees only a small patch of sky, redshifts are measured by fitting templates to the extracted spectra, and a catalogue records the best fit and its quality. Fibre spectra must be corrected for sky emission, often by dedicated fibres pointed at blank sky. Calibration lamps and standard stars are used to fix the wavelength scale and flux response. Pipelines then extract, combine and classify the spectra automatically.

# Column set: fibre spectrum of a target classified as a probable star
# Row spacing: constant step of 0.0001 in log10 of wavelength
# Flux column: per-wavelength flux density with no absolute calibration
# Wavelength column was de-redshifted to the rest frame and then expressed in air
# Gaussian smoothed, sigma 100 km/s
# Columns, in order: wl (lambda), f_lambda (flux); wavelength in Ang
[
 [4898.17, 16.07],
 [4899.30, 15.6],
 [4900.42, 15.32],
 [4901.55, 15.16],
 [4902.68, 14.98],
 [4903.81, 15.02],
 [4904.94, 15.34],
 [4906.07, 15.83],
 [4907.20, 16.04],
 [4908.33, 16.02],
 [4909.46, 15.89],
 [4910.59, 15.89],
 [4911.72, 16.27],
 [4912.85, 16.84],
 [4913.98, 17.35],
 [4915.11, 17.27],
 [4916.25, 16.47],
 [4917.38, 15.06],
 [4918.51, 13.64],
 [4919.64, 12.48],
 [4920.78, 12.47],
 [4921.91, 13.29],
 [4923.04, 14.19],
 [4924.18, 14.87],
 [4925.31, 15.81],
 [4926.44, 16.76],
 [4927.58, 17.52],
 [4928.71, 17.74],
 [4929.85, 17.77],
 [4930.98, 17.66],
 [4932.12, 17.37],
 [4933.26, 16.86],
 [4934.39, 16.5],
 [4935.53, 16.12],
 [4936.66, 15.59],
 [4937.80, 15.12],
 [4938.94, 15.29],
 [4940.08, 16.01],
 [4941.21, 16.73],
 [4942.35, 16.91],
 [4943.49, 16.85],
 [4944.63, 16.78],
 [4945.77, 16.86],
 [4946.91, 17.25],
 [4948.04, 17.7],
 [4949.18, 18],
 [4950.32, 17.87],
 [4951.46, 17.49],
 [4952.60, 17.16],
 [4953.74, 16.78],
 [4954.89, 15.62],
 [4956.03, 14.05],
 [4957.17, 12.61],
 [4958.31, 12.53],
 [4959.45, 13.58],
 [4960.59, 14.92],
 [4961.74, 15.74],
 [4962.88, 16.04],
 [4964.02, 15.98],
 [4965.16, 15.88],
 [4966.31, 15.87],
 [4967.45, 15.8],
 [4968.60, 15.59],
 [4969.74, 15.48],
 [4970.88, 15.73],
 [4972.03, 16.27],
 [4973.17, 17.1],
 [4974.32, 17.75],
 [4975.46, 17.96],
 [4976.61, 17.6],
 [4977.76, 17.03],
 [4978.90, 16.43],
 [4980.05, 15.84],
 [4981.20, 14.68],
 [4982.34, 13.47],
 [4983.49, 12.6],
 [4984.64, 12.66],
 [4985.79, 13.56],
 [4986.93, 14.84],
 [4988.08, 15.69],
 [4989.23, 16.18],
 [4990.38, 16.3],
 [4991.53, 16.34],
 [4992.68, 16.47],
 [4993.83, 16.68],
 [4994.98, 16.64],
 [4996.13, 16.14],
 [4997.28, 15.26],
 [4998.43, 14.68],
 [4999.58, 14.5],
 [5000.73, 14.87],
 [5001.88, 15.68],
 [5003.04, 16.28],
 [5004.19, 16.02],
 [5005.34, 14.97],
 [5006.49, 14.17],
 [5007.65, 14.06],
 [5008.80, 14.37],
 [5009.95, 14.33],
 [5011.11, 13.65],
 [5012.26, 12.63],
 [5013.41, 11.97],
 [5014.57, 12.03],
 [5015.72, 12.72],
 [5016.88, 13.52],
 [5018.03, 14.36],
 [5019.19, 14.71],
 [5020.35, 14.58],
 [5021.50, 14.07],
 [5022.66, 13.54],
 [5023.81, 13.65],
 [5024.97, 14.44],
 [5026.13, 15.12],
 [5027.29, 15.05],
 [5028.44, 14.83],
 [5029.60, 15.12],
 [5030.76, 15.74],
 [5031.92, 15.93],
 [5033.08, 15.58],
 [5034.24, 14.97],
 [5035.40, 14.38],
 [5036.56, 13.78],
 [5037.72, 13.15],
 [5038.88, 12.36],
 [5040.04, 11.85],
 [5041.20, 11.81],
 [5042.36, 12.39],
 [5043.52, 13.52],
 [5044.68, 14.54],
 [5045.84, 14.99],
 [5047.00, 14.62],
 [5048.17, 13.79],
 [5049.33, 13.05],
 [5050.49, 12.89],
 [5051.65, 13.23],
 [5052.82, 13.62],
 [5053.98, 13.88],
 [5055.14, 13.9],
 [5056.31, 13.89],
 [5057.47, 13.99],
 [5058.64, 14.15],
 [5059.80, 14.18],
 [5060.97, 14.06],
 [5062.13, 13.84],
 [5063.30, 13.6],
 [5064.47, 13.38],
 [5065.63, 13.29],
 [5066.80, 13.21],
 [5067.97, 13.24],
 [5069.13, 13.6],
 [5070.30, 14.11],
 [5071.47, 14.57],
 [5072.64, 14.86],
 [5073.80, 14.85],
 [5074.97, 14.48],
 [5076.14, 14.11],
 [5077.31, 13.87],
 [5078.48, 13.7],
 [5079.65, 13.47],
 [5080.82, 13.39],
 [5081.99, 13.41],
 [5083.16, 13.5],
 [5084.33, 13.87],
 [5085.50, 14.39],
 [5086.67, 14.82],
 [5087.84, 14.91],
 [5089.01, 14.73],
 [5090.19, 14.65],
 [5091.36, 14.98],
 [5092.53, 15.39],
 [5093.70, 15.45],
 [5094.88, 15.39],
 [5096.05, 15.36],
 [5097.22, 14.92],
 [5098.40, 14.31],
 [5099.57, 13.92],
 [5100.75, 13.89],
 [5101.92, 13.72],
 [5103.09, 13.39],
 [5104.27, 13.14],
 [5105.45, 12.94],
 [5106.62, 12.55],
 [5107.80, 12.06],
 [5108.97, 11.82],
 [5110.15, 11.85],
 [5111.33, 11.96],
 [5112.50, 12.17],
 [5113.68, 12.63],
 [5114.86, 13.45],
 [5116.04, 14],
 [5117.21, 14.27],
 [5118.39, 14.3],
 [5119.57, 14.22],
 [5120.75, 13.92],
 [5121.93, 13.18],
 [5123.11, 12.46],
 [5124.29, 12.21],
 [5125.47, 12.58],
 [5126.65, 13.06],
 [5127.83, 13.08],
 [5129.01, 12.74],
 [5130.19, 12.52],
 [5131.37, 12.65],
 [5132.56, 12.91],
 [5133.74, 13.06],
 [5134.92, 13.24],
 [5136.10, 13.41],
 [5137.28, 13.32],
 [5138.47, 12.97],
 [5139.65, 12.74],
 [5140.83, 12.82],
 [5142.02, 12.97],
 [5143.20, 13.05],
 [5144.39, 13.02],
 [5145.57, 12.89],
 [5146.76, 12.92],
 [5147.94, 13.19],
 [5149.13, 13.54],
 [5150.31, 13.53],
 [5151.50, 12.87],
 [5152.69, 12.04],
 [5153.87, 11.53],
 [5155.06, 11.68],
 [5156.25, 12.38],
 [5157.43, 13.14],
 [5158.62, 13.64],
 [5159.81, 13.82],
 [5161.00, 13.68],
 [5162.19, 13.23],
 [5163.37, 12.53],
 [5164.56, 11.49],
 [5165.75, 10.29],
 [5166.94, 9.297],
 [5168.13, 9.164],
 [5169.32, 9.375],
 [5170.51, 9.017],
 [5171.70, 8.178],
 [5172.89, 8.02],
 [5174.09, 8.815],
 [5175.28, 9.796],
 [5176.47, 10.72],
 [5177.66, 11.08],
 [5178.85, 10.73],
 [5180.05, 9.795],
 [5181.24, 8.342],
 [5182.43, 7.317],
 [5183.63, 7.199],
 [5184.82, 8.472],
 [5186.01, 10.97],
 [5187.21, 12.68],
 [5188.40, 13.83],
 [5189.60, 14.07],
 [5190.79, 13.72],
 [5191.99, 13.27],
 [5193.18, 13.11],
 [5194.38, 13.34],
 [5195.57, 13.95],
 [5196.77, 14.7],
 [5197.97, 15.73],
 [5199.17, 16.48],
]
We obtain 0.80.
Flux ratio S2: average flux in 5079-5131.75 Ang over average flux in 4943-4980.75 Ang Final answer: 0.8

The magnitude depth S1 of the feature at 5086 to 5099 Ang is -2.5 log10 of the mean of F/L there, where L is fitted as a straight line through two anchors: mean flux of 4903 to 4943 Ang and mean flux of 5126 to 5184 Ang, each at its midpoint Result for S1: -0.169 mag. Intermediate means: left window 15.9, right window 11.7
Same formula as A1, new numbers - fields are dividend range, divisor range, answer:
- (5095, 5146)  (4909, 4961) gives 0.89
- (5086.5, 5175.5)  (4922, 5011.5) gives 0.86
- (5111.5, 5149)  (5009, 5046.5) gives 0.98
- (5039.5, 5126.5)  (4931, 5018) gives 0.92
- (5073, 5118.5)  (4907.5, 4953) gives 0.91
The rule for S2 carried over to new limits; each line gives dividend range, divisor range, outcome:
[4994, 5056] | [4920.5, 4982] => 0.88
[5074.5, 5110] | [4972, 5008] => 0.90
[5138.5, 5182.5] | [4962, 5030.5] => 0.76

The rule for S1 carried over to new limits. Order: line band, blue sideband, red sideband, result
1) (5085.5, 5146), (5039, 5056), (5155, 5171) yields -0.09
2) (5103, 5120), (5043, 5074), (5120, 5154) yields 0.02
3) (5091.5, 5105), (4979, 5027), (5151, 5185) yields -0.17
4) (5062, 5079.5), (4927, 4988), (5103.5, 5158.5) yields 0.01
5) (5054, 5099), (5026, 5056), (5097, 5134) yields -0.05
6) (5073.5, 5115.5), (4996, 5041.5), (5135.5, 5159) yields -0.03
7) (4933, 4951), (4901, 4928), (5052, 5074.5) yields -0.10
